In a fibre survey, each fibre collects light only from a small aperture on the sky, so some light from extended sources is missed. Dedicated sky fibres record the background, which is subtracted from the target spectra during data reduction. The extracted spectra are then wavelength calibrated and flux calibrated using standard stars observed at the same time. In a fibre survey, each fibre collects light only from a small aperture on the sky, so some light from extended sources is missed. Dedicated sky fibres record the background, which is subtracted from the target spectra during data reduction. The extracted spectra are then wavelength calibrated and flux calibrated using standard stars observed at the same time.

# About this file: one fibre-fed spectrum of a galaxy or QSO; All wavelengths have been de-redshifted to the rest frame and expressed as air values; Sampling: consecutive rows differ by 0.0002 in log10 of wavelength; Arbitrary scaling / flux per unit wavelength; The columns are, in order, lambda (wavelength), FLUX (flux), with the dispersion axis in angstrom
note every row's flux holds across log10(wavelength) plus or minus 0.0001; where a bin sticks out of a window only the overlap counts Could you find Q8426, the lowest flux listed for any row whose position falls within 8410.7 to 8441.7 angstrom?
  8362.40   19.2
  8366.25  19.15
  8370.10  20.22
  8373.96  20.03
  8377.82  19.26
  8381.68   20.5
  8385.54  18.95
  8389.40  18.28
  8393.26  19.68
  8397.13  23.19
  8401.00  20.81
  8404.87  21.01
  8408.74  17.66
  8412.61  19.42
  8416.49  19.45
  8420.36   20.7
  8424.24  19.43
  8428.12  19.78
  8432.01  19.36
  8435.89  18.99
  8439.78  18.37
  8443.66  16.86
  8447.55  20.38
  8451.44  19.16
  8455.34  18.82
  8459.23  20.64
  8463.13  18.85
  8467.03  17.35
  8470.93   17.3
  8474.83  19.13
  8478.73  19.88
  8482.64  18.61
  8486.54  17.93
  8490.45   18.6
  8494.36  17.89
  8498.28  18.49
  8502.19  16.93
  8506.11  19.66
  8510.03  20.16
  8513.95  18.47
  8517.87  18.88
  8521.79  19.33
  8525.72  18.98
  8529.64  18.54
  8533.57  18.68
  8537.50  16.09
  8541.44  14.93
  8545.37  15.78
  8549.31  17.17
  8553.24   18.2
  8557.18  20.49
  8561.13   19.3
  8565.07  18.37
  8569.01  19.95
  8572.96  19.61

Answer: 18.37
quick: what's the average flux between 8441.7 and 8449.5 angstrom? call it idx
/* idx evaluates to 18.6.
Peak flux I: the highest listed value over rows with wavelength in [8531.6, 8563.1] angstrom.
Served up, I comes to 20.49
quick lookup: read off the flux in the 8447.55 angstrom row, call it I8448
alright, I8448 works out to 20.38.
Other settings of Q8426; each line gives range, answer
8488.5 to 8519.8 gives 16.93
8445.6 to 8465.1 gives 18.82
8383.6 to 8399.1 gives 18.28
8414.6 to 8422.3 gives 19.45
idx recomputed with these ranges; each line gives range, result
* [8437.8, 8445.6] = 17.6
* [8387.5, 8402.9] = 20.5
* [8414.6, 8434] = 19.7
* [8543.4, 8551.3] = 16.5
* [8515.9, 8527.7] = 19.1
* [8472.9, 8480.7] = 19.5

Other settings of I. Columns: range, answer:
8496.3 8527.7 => 20.16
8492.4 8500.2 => 18.49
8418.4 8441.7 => 20.7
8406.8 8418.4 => 19.45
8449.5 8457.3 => 19.16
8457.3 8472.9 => 20.64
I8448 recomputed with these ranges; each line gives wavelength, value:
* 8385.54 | 18.95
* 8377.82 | 19.26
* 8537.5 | 16.09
